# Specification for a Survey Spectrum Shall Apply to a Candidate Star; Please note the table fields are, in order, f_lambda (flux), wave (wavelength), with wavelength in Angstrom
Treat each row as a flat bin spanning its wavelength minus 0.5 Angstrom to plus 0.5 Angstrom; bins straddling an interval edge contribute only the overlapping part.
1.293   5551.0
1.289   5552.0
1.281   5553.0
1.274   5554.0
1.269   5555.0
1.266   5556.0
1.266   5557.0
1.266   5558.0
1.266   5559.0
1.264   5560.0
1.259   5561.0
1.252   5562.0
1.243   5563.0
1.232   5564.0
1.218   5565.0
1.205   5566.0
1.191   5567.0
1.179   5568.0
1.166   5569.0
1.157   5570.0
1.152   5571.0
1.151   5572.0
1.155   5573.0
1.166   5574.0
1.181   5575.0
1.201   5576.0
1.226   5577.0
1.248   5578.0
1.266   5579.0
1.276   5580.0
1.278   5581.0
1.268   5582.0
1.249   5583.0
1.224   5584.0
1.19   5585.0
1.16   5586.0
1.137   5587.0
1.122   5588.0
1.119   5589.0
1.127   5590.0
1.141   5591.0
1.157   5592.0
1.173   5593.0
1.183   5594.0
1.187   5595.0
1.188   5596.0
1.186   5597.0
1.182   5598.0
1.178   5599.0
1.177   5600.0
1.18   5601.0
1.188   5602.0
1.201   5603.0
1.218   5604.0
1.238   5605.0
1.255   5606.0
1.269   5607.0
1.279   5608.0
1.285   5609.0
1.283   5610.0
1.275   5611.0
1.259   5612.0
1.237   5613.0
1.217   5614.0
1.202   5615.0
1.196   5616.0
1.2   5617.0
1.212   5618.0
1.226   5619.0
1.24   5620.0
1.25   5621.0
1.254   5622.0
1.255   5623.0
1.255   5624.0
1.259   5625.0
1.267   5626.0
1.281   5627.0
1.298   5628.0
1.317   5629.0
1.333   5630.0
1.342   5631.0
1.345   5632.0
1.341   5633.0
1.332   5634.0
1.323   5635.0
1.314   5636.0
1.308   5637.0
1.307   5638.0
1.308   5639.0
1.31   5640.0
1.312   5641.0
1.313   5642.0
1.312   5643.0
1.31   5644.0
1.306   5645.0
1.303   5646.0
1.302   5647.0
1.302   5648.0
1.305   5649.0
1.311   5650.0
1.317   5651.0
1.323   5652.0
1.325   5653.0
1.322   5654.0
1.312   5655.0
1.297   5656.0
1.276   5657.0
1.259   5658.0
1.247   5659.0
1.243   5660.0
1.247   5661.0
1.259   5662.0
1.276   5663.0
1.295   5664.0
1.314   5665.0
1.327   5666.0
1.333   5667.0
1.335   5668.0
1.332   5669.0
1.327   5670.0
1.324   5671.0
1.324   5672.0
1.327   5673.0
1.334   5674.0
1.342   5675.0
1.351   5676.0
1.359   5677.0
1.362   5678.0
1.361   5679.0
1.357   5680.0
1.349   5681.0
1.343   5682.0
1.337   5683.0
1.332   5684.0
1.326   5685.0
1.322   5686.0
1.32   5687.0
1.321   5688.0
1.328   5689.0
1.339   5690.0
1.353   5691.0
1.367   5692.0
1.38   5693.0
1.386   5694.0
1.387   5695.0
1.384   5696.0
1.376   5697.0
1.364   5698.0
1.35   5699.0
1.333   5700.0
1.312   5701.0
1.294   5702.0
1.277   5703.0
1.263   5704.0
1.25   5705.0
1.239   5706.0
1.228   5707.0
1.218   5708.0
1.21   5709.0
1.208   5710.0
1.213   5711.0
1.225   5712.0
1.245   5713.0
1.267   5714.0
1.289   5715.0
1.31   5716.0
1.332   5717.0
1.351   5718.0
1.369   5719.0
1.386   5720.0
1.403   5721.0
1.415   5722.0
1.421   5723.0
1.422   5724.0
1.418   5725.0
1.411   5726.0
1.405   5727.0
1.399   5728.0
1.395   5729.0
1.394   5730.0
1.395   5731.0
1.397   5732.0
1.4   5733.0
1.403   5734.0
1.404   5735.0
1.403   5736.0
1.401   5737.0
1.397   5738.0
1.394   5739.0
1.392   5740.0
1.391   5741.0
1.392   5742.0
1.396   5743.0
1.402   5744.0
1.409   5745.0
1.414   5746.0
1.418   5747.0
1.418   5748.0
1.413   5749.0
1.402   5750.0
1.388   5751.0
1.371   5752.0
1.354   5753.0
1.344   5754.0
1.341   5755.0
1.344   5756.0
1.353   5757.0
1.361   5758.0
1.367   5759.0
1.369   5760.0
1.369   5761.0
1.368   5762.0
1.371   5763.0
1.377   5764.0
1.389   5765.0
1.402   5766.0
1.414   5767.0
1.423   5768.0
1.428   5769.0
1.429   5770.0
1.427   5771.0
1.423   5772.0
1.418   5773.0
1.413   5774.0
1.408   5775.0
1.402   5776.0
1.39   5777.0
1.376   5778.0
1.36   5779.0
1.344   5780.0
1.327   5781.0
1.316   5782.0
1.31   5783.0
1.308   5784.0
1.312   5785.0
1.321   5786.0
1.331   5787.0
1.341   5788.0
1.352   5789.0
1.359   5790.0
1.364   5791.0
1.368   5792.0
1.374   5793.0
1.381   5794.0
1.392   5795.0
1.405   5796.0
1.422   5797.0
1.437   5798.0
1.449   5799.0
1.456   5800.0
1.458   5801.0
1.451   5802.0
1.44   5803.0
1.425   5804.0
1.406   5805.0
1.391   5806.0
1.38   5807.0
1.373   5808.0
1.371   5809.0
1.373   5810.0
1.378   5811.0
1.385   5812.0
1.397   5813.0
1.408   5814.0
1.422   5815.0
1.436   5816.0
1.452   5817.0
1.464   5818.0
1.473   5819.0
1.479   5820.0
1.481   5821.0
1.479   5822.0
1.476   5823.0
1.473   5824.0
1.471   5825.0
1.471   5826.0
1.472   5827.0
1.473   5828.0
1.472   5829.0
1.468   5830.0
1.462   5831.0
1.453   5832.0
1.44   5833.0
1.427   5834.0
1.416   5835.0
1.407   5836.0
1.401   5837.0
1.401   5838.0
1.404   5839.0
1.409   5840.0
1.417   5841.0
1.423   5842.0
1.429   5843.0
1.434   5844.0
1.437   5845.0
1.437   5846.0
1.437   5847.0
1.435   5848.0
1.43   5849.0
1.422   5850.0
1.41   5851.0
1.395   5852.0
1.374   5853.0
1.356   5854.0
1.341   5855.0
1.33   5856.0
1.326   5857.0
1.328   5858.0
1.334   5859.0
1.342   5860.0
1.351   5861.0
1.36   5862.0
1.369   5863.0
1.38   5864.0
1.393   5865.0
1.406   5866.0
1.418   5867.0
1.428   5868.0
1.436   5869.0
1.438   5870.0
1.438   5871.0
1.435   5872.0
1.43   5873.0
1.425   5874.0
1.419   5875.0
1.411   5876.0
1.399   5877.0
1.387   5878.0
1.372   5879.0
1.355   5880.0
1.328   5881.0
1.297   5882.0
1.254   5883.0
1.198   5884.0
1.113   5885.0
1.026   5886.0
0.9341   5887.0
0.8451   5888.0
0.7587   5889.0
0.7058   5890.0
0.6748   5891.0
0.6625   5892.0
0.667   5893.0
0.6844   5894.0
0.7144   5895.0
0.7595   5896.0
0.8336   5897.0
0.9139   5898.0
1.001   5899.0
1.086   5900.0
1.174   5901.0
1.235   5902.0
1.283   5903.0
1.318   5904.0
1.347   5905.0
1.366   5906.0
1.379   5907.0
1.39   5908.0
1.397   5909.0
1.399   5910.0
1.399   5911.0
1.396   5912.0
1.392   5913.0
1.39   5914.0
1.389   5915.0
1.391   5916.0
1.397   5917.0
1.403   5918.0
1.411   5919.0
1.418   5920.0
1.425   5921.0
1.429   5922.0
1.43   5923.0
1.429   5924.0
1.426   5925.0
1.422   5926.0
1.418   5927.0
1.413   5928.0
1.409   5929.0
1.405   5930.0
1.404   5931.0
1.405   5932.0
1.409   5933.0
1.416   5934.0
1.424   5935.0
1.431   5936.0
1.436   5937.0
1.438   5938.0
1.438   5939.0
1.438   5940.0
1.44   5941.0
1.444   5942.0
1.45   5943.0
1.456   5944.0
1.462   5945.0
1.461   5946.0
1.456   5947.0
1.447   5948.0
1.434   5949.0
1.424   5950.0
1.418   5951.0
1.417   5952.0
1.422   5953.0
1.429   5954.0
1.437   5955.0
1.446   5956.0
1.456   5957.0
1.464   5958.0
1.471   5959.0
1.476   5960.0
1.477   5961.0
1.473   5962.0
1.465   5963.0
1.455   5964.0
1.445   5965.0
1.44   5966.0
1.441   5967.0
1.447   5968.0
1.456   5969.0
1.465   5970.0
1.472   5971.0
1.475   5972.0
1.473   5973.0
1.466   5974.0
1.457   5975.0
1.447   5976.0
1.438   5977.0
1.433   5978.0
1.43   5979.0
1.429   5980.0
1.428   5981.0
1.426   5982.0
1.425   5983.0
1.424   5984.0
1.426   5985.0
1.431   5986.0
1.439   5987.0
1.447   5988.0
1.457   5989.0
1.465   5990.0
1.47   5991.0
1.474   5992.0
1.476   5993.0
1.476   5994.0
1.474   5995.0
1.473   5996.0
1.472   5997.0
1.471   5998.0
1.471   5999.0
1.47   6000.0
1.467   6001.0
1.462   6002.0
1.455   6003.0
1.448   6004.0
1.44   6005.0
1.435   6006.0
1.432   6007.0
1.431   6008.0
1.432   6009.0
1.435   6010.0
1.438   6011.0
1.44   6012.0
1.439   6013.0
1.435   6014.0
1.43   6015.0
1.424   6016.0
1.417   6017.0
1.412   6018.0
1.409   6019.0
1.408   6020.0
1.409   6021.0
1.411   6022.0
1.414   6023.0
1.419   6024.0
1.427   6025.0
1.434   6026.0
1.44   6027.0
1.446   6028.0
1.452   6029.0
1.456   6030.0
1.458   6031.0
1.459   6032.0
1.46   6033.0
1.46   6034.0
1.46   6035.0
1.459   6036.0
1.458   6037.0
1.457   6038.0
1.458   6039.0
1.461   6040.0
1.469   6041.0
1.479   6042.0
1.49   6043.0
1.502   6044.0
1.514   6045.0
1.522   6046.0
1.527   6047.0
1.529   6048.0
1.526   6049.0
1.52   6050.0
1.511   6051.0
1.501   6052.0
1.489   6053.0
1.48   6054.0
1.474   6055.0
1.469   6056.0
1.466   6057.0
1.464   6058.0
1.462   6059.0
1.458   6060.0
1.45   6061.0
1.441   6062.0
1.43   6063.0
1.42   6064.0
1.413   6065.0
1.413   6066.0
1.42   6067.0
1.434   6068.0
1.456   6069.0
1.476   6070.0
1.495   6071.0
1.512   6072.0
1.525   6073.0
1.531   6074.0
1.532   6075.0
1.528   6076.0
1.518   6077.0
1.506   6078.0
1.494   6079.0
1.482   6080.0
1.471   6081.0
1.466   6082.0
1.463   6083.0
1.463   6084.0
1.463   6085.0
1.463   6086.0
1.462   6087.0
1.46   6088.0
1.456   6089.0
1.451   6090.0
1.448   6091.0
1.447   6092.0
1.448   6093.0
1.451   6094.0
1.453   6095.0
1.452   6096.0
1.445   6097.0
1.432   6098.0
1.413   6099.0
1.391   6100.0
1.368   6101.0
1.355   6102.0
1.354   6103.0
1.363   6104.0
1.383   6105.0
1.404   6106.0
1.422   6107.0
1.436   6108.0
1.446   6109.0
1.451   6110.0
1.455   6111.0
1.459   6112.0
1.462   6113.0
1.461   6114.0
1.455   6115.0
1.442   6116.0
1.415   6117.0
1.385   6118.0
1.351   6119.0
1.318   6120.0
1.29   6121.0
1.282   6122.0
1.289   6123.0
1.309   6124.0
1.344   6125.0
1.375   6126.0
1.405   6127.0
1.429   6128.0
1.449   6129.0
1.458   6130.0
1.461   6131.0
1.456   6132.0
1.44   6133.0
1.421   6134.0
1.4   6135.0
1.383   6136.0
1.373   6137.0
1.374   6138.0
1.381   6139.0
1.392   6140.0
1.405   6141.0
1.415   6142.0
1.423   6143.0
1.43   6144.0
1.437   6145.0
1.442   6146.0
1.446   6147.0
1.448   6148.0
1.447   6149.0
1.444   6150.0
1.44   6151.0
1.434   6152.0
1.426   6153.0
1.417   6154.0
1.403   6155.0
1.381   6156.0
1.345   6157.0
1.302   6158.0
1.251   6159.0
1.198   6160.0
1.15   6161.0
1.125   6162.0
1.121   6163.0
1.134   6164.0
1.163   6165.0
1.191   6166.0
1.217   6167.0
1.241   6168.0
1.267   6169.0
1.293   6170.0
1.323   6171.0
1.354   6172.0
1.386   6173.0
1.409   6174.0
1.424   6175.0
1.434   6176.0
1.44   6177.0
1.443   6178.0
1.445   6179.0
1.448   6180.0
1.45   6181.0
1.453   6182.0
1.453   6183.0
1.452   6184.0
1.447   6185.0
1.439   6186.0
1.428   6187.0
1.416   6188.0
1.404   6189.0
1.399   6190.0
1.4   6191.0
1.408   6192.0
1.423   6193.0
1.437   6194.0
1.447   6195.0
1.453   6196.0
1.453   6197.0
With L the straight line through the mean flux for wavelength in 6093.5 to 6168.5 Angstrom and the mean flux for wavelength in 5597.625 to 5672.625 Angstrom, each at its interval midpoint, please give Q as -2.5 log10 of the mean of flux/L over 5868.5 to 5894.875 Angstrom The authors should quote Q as 0.15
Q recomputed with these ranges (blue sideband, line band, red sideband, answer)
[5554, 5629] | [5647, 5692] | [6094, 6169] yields -0.07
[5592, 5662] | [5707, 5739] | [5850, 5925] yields -0.07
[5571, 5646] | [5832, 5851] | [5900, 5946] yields -0.05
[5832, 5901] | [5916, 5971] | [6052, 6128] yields -0.09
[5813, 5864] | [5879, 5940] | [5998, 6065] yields 0.16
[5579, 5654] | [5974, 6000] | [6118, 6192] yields -0.09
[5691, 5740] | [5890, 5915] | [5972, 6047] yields 0.26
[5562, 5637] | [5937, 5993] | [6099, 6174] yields -0.10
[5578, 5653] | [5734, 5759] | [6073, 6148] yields -0.07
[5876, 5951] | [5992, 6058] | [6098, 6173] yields -0.11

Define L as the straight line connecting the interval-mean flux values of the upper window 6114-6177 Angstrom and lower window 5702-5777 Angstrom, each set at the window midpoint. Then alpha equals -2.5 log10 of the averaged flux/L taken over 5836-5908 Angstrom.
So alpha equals 0.09 mag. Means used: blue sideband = 1.37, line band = 1.26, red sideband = 1.36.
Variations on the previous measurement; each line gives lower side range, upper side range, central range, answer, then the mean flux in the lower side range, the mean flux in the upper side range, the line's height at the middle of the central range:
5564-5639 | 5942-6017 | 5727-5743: -0.07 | 1.23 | 1.45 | 1.31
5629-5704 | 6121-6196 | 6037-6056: -0.10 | 1.32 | 1.38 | 1.36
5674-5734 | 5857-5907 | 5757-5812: -0.09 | 1.34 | 1.19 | 1.27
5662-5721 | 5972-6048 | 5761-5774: -0.04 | 1.32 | 1.45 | 1.35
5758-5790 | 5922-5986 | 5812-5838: -0.04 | 1.37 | 1.44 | 1.39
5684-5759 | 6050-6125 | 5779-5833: -0.03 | 1.35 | 1.44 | 1.37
